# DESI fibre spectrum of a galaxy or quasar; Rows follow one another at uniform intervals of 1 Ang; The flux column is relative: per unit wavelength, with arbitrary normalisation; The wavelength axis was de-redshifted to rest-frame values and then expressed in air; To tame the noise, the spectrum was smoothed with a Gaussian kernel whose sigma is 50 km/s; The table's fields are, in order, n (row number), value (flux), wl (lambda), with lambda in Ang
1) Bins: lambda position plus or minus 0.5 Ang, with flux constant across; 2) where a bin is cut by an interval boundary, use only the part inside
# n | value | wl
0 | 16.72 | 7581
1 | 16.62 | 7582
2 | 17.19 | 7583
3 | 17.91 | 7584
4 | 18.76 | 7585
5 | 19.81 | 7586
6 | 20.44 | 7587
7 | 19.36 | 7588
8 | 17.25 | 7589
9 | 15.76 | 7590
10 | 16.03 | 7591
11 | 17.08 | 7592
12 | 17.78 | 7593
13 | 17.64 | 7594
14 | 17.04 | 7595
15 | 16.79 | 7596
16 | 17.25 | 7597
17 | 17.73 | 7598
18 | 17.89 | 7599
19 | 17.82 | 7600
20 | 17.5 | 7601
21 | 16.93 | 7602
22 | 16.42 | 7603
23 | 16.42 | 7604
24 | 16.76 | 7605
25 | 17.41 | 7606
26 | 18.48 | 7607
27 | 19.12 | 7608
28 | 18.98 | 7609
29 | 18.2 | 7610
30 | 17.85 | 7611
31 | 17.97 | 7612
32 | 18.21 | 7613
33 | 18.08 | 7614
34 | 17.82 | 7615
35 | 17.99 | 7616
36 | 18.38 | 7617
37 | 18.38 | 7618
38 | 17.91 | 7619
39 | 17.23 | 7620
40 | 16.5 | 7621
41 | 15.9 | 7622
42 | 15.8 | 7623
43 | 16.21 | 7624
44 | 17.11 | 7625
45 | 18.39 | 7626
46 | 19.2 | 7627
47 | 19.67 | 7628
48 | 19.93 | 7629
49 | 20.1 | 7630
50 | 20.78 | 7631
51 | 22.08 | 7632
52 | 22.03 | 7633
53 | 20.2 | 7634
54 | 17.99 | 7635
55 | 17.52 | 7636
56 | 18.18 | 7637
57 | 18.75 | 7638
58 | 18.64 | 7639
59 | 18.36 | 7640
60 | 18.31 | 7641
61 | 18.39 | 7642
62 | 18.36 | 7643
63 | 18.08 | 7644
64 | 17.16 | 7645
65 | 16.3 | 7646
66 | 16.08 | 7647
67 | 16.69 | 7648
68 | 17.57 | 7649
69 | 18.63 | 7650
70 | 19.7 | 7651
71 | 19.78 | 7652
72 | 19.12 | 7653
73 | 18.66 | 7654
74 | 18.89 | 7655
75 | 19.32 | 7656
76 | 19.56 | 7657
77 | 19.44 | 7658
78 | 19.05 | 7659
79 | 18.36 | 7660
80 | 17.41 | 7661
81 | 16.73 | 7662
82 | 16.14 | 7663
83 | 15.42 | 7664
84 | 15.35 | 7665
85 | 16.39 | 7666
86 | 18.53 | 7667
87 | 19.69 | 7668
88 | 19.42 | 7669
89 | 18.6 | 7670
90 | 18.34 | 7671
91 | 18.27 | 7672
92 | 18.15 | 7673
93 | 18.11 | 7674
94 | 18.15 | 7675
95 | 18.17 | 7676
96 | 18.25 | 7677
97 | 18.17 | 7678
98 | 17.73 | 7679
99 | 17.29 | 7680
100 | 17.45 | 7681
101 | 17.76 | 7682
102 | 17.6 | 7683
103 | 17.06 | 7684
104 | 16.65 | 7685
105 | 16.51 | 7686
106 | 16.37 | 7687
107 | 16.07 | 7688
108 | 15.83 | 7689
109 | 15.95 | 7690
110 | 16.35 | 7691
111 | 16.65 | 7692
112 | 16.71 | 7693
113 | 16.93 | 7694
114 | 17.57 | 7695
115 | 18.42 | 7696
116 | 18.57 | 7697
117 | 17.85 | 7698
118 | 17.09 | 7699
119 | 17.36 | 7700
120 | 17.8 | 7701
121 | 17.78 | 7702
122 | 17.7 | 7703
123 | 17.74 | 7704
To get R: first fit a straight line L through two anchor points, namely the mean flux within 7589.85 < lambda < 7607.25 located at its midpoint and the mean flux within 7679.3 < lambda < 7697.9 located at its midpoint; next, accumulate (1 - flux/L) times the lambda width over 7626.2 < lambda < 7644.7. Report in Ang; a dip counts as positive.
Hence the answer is -2.3 Ang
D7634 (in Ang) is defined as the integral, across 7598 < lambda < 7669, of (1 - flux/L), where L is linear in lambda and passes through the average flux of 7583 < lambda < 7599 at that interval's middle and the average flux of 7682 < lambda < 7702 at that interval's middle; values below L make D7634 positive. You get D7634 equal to -2.7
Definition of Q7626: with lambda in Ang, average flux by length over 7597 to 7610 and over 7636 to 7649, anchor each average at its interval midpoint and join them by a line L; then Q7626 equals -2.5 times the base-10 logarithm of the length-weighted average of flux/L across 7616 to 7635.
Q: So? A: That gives -0.055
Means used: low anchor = 17.6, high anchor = 17.8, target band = 18.6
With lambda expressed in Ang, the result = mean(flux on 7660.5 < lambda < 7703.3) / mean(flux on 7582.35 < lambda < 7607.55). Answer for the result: 0.99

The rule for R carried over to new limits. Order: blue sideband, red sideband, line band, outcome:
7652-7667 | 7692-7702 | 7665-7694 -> 0.44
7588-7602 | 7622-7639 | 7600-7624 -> 0.64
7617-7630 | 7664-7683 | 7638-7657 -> -0.44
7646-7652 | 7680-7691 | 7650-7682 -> -1.64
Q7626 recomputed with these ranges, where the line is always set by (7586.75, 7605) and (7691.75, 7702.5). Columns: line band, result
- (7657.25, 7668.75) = -0.01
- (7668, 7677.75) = -0.06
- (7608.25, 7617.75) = -0.05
